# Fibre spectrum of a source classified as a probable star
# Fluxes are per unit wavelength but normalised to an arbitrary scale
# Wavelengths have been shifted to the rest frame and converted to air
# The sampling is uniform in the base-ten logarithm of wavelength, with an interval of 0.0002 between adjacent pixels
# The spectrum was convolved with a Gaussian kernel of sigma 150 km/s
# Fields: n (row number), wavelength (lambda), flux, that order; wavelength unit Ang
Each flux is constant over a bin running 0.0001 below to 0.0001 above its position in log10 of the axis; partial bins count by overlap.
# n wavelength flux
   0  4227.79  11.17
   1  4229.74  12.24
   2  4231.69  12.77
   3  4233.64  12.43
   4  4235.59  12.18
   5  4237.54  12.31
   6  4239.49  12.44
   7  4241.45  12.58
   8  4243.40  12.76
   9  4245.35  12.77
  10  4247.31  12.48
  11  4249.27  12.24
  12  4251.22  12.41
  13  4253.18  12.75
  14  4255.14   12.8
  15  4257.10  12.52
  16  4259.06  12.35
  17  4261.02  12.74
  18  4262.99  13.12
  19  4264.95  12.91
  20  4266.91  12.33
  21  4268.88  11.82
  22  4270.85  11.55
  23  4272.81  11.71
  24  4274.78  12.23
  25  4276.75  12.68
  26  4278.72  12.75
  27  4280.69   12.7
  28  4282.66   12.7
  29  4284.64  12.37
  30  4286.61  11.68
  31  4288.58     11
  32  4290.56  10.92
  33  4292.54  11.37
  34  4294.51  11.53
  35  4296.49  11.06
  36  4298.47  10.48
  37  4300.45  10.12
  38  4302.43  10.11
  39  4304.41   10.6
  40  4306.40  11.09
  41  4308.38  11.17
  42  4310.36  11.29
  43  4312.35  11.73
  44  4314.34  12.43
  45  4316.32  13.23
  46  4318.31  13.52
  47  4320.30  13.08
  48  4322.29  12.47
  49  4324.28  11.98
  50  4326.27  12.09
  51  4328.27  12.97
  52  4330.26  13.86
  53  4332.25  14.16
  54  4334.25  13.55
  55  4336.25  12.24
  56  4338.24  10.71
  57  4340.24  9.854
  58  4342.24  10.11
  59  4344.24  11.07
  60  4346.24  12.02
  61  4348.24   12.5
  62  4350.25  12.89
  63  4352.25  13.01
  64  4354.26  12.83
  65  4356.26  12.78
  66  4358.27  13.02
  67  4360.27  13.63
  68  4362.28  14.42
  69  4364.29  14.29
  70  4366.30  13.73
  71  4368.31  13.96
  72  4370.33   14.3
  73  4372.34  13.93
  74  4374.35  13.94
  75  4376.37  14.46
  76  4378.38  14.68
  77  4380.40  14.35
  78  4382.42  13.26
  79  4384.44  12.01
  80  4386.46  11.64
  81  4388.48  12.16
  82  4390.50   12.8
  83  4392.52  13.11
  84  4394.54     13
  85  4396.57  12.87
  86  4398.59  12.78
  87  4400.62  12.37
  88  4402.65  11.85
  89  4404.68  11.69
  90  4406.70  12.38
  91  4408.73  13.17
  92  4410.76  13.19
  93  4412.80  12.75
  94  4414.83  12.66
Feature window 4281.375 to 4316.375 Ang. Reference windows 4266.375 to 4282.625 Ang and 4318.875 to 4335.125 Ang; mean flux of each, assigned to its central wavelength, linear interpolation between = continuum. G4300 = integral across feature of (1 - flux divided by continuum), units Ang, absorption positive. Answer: 3.5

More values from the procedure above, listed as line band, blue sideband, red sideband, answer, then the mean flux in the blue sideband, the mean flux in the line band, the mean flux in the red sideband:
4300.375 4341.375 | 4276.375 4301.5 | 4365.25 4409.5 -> 0.2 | 11.6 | 12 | 13.1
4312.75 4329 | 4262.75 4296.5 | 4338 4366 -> -0.5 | 12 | 12.7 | 12.4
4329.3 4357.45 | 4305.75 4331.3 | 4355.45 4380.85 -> 2.0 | 12.4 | 12.3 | 14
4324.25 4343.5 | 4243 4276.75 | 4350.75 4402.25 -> 1.3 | 12.4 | 12.1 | 13.3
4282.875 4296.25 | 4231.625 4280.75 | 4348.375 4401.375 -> 1.2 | 12.5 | 11.5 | 13.3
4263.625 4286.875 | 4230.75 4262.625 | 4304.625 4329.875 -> 0.2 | 12.5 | 12.3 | 12.2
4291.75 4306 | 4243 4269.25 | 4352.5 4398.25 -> 2.3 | 12.6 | 10.8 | 13.4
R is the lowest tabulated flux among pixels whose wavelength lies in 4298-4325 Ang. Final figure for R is 10.11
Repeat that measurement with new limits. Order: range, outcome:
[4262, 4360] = 9.854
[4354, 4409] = 11.64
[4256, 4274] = 11.55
